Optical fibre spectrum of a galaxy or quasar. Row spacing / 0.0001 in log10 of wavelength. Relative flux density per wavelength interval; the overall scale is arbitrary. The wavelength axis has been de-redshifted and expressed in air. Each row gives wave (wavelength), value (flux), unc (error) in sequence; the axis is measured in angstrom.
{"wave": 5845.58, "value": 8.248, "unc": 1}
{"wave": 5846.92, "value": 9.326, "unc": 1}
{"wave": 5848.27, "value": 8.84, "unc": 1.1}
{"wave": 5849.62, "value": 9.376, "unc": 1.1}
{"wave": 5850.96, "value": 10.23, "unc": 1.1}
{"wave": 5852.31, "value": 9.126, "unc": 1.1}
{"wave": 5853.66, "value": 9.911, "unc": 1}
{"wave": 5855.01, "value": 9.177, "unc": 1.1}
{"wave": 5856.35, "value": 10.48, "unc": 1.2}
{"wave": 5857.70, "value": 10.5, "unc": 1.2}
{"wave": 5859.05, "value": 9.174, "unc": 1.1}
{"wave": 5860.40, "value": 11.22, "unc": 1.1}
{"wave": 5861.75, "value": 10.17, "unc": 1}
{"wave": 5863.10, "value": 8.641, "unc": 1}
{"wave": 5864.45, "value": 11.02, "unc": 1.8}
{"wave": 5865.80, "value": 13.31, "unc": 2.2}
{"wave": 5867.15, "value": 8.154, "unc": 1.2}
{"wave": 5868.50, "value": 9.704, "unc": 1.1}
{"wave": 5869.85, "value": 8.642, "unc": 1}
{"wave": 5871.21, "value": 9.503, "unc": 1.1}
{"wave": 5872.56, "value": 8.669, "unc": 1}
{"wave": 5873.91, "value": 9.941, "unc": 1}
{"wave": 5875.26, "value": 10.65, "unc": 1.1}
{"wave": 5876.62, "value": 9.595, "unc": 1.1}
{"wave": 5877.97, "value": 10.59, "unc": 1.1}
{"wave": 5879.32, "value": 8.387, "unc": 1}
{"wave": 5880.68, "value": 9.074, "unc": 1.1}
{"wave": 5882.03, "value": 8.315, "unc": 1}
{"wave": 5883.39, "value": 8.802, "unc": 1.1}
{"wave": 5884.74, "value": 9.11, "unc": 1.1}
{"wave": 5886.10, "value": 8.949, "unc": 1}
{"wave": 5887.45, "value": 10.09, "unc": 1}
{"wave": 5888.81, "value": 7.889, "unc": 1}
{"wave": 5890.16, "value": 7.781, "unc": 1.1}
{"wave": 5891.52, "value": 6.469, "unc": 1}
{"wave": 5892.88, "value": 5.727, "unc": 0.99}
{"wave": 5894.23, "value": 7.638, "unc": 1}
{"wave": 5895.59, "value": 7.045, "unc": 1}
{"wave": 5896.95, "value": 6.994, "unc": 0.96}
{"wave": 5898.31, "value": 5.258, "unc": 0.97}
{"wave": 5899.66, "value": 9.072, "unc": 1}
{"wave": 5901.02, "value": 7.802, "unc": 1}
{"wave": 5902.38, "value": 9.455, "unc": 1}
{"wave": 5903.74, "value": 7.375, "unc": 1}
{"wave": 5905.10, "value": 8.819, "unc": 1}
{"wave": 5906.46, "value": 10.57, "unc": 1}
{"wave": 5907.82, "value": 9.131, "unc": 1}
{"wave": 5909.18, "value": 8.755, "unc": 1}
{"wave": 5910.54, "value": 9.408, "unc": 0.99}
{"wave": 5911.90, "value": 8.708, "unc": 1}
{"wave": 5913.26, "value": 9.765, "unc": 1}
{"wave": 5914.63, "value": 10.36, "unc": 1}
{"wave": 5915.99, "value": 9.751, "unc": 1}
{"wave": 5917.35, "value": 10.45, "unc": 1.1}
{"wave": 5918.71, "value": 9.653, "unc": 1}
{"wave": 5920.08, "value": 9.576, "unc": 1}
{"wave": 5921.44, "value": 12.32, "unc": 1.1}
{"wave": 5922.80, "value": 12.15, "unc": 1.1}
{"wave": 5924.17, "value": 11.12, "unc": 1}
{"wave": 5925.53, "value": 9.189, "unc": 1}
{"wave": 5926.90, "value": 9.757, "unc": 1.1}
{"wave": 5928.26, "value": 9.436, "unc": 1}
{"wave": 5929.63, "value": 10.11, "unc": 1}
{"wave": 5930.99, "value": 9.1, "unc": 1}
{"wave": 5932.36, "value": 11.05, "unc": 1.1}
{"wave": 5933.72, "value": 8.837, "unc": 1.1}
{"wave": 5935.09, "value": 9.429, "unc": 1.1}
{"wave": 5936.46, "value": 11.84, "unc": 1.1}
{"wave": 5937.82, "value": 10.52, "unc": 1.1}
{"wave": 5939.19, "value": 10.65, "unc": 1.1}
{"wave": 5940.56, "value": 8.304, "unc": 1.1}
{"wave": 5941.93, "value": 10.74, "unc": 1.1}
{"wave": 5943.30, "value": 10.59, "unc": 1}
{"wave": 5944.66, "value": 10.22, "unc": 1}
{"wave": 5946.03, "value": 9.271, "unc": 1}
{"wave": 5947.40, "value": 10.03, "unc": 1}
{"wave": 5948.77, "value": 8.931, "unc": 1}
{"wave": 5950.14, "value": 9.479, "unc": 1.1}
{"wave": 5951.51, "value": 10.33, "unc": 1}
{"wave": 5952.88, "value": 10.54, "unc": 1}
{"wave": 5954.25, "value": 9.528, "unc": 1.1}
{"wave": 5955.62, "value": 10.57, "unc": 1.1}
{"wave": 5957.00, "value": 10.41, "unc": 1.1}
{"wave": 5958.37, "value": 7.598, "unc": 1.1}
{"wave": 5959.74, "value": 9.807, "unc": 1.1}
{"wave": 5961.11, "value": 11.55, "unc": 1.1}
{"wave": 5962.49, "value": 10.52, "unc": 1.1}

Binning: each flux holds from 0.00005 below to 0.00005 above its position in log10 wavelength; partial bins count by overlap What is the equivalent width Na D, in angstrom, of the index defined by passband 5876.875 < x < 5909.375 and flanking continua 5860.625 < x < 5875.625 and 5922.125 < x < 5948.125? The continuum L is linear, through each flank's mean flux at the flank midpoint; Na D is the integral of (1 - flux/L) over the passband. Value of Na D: 5.4 angstrom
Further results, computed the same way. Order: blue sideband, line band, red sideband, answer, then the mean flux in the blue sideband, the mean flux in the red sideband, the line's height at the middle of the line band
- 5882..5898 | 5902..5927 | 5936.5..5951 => -2.8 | 7.82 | 9.97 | 8.8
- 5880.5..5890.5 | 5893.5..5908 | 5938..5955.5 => 1.6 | 8.77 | 9.93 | 9.06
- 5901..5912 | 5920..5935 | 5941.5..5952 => -1.2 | 8.97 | 9.93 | 9.47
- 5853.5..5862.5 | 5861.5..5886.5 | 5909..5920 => 1.1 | 10.1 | 9.64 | 9.96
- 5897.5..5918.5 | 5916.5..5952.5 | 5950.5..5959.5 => -2.6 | 8.98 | 9.81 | 9.45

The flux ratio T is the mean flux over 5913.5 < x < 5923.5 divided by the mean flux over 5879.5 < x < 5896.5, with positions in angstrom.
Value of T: 1.31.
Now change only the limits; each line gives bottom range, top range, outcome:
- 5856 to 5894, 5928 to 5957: 1.08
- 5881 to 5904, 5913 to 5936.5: 1.29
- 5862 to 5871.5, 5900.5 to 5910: 0.90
